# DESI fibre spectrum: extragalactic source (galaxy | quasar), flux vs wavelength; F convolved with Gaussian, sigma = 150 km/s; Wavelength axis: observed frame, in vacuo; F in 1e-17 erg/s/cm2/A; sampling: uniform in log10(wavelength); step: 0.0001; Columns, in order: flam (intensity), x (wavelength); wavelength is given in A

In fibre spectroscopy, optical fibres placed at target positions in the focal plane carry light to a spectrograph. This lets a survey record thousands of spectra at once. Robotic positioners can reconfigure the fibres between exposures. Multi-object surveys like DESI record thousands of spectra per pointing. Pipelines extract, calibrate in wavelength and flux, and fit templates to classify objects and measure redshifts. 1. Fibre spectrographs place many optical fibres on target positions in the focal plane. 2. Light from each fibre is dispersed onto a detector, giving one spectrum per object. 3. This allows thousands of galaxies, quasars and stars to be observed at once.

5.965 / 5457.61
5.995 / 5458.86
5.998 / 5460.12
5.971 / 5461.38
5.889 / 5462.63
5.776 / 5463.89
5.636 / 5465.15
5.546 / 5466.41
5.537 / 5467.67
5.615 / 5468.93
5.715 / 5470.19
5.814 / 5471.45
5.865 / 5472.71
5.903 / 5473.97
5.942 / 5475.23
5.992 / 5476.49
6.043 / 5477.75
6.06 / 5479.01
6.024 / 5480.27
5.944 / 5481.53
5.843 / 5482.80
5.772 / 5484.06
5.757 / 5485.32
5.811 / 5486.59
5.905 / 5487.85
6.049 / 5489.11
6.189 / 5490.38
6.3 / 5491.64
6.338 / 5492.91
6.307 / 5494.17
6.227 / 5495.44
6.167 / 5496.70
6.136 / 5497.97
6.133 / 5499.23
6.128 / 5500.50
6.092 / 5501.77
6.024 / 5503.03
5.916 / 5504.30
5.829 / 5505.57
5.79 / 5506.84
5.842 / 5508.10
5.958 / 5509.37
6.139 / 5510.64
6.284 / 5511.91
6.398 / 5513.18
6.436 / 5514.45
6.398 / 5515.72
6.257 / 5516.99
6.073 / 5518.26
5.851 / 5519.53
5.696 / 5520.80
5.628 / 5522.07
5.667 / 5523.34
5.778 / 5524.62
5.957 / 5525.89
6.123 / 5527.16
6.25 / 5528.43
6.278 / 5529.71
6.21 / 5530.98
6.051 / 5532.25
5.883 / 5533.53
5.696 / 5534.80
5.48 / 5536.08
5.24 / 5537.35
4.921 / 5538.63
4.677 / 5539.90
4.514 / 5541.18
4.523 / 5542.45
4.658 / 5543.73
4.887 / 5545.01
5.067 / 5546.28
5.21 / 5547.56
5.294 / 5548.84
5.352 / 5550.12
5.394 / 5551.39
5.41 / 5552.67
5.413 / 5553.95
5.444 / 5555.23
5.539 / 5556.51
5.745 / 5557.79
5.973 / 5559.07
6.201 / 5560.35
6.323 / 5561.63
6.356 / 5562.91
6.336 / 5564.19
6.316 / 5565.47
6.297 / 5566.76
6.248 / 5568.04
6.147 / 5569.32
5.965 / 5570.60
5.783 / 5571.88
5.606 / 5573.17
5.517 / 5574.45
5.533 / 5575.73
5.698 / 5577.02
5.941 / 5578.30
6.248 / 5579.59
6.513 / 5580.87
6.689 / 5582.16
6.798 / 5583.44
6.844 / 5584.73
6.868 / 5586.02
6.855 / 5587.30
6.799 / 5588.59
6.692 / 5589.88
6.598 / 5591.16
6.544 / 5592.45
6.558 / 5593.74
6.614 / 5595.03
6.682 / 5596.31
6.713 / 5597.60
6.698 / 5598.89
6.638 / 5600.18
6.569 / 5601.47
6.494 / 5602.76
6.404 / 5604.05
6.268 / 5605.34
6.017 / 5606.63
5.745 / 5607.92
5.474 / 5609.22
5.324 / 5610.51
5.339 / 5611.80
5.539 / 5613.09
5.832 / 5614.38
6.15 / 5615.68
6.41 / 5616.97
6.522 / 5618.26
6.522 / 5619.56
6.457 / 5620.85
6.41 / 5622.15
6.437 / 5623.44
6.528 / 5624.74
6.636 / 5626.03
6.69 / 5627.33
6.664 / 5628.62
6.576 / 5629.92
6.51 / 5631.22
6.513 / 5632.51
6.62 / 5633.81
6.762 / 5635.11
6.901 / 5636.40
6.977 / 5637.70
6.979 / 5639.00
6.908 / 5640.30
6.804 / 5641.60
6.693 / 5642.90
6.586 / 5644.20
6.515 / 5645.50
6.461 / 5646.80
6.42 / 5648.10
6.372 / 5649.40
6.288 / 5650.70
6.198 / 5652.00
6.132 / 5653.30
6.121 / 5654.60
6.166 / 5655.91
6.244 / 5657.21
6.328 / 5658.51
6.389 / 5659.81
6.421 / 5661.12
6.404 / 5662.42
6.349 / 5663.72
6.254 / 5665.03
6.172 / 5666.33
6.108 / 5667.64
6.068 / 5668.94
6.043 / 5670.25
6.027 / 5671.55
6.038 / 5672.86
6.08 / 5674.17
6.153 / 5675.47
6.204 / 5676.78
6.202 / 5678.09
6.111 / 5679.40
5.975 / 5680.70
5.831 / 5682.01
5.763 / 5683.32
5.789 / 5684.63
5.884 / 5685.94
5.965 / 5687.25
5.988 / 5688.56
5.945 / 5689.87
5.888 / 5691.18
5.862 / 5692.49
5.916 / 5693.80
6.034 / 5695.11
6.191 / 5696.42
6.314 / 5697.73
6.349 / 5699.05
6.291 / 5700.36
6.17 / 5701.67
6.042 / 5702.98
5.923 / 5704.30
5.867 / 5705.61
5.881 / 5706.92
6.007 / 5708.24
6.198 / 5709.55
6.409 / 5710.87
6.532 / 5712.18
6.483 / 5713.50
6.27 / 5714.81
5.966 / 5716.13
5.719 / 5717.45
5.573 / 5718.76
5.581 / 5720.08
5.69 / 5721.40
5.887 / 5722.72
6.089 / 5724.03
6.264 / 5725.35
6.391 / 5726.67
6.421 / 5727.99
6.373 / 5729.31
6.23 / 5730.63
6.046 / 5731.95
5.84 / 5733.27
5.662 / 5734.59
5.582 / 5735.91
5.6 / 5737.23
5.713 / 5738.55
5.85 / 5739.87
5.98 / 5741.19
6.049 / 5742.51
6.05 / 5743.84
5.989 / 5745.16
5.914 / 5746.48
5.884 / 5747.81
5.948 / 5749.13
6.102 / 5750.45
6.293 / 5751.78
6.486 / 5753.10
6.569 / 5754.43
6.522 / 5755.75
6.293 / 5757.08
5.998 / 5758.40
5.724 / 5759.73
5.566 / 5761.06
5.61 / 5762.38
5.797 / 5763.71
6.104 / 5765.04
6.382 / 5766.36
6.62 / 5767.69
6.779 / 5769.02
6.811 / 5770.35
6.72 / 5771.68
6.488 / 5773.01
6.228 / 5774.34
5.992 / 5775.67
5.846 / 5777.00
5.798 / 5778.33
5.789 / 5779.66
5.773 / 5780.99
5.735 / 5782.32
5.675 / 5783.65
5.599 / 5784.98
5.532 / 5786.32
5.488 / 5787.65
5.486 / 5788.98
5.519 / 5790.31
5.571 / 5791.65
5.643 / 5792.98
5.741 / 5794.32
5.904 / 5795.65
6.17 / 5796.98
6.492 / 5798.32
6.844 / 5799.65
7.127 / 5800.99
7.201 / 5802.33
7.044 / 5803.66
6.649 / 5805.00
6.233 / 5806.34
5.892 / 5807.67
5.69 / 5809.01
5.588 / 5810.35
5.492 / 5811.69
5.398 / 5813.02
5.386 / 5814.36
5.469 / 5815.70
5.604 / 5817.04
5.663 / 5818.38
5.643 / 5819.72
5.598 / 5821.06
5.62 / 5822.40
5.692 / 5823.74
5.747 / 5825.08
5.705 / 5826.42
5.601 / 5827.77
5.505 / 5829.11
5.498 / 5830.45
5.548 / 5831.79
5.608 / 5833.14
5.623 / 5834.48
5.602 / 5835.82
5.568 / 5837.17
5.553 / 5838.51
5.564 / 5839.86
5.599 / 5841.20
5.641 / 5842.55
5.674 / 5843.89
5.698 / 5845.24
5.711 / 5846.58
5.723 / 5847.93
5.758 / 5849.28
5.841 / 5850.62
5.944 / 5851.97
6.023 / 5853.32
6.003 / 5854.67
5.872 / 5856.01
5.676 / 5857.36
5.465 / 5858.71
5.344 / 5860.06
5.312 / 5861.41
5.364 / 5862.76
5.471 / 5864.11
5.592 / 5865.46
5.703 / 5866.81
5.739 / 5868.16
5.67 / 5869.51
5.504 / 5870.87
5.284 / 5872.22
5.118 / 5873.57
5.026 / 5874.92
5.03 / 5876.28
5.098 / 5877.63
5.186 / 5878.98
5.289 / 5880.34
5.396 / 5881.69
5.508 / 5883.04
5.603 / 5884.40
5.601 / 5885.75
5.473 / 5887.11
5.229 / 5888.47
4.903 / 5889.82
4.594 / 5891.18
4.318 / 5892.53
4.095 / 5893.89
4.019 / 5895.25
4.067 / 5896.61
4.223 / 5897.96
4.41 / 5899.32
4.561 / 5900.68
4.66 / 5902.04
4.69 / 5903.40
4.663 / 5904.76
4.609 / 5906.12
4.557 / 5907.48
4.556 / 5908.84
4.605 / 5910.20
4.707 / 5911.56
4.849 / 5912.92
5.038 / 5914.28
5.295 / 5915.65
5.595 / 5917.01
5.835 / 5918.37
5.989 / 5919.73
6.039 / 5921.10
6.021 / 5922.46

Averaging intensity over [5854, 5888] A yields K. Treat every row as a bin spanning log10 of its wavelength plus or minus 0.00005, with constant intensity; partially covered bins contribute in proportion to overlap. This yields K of 5.45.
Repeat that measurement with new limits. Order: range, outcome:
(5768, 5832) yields 5.93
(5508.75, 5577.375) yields 5.74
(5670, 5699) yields 6.02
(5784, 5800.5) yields 5.84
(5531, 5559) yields 5.29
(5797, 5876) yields 5.74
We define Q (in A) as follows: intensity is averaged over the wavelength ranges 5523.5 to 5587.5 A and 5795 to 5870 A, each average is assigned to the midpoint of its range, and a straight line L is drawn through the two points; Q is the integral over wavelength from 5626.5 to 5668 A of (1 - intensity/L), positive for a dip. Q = -5.0 A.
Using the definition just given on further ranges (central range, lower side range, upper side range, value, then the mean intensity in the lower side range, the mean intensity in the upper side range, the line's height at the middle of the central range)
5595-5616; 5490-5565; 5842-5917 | -1.7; 5.8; 5.18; 5.67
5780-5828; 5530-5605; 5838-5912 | -4.3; 5.96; 5.21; 5.38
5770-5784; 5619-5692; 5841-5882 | -0.5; 6.33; 5.54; 5.86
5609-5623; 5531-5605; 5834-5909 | -0.4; 5.96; 5.25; 5.85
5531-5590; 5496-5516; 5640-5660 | 4.0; 6.1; 6.41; 6.22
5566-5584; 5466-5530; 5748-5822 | -0.2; 5.99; 6.02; 6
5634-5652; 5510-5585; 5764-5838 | -2.4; 5.81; 5.92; 5.85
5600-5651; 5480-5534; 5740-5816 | -3.0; 6.04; 6.05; 6.05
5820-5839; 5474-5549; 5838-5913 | -1.2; 5.83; 5.2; 5.28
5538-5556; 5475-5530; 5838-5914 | 2.7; 6.04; 5.2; 5.94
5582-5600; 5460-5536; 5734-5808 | -2.1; 5.98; 6.07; 6.01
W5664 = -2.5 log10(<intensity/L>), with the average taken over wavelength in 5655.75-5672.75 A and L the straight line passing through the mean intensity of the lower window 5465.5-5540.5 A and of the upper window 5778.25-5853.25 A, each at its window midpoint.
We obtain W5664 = -0.07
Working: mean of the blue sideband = 5.93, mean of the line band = 6.23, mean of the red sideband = 5.8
